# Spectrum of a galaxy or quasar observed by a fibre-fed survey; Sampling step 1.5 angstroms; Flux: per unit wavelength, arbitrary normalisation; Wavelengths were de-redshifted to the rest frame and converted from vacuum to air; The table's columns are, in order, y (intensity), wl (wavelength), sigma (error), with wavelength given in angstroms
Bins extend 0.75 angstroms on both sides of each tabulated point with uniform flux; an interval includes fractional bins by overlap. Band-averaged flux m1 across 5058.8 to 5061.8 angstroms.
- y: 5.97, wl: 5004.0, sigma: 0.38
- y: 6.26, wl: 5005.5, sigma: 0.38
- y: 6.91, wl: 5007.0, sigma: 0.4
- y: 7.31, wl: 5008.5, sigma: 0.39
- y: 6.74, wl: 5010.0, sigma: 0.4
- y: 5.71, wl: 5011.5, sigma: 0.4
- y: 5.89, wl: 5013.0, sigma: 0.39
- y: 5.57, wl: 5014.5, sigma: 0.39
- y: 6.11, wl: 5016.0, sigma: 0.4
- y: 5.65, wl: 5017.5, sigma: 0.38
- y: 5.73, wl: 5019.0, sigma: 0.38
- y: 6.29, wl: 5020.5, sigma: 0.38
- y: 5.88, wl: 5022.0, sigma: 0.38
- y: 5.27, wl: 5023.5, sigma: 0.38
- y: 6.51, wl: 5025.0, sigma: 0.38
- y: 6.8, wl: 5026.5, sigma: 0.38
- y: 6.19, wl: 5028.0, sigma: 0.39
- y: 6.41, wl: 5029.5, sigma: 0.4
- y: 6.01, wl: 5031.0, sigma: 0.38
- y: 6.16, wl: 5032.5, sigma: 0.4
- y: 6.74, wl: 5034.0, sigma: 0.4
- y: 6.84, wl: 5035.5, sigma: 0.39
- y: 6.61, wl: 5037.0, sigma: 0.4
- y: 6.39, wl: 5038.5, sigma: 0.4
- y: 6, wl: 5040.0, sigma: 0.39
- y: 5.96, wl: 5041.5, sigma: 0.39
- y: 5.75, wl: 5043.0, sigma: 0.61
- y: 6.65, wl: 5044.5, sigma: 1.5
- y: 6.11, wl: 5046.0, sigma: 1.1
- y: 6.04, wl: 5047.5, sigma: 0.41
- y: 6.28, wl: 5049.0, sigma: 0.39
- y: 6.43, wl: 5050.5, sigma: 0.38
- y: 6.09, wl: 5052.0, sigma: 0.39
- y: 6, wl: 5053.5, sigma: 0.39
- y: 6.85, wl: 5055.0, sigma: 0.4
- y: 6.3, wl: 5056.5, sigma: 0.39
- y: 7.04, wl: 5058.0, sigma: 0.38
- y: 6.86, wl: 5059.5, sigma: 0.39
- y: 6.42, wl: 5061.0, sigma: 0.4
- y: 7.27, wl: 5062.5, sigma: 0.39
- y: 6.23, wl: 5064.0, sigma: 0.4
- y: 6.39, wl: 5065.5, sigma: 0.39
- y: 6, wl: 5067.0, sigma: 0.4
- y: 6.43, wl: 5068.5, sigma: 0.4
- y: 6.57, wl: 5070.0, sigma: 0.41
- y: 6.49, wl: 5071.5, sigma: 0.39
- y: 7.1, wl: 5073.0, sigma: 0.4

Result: 6.65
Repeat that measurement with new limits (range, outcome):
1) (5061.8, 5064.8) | 6.74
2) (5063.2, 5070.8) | 6.33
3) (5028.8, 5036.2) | 6.43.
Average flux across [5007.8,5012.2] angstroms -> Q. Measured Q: 6.59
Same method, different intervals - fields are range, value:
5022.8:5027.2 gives 6.2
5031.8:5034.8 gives 6.46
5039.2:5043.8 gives 5.92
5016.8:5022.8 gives 5.88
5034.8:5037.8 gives 6.72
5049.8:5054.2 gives 6.17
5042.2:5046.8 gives 6.17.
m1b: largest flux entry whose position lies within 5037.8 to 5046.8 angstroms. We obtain 6.65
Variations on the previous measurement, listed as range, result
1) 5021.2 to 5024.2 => 5.88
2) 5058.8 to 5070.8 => 7.27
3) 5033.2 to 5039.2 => 6.84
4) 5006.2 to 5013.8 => 7.31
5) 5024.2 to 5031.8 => 6.8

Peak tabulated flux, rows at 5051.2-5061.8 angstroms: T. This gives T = 7.04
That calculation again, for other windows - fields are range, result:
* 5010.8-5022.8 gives 6.29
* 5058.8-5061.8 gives 6.86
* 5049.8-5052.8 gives 6.43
